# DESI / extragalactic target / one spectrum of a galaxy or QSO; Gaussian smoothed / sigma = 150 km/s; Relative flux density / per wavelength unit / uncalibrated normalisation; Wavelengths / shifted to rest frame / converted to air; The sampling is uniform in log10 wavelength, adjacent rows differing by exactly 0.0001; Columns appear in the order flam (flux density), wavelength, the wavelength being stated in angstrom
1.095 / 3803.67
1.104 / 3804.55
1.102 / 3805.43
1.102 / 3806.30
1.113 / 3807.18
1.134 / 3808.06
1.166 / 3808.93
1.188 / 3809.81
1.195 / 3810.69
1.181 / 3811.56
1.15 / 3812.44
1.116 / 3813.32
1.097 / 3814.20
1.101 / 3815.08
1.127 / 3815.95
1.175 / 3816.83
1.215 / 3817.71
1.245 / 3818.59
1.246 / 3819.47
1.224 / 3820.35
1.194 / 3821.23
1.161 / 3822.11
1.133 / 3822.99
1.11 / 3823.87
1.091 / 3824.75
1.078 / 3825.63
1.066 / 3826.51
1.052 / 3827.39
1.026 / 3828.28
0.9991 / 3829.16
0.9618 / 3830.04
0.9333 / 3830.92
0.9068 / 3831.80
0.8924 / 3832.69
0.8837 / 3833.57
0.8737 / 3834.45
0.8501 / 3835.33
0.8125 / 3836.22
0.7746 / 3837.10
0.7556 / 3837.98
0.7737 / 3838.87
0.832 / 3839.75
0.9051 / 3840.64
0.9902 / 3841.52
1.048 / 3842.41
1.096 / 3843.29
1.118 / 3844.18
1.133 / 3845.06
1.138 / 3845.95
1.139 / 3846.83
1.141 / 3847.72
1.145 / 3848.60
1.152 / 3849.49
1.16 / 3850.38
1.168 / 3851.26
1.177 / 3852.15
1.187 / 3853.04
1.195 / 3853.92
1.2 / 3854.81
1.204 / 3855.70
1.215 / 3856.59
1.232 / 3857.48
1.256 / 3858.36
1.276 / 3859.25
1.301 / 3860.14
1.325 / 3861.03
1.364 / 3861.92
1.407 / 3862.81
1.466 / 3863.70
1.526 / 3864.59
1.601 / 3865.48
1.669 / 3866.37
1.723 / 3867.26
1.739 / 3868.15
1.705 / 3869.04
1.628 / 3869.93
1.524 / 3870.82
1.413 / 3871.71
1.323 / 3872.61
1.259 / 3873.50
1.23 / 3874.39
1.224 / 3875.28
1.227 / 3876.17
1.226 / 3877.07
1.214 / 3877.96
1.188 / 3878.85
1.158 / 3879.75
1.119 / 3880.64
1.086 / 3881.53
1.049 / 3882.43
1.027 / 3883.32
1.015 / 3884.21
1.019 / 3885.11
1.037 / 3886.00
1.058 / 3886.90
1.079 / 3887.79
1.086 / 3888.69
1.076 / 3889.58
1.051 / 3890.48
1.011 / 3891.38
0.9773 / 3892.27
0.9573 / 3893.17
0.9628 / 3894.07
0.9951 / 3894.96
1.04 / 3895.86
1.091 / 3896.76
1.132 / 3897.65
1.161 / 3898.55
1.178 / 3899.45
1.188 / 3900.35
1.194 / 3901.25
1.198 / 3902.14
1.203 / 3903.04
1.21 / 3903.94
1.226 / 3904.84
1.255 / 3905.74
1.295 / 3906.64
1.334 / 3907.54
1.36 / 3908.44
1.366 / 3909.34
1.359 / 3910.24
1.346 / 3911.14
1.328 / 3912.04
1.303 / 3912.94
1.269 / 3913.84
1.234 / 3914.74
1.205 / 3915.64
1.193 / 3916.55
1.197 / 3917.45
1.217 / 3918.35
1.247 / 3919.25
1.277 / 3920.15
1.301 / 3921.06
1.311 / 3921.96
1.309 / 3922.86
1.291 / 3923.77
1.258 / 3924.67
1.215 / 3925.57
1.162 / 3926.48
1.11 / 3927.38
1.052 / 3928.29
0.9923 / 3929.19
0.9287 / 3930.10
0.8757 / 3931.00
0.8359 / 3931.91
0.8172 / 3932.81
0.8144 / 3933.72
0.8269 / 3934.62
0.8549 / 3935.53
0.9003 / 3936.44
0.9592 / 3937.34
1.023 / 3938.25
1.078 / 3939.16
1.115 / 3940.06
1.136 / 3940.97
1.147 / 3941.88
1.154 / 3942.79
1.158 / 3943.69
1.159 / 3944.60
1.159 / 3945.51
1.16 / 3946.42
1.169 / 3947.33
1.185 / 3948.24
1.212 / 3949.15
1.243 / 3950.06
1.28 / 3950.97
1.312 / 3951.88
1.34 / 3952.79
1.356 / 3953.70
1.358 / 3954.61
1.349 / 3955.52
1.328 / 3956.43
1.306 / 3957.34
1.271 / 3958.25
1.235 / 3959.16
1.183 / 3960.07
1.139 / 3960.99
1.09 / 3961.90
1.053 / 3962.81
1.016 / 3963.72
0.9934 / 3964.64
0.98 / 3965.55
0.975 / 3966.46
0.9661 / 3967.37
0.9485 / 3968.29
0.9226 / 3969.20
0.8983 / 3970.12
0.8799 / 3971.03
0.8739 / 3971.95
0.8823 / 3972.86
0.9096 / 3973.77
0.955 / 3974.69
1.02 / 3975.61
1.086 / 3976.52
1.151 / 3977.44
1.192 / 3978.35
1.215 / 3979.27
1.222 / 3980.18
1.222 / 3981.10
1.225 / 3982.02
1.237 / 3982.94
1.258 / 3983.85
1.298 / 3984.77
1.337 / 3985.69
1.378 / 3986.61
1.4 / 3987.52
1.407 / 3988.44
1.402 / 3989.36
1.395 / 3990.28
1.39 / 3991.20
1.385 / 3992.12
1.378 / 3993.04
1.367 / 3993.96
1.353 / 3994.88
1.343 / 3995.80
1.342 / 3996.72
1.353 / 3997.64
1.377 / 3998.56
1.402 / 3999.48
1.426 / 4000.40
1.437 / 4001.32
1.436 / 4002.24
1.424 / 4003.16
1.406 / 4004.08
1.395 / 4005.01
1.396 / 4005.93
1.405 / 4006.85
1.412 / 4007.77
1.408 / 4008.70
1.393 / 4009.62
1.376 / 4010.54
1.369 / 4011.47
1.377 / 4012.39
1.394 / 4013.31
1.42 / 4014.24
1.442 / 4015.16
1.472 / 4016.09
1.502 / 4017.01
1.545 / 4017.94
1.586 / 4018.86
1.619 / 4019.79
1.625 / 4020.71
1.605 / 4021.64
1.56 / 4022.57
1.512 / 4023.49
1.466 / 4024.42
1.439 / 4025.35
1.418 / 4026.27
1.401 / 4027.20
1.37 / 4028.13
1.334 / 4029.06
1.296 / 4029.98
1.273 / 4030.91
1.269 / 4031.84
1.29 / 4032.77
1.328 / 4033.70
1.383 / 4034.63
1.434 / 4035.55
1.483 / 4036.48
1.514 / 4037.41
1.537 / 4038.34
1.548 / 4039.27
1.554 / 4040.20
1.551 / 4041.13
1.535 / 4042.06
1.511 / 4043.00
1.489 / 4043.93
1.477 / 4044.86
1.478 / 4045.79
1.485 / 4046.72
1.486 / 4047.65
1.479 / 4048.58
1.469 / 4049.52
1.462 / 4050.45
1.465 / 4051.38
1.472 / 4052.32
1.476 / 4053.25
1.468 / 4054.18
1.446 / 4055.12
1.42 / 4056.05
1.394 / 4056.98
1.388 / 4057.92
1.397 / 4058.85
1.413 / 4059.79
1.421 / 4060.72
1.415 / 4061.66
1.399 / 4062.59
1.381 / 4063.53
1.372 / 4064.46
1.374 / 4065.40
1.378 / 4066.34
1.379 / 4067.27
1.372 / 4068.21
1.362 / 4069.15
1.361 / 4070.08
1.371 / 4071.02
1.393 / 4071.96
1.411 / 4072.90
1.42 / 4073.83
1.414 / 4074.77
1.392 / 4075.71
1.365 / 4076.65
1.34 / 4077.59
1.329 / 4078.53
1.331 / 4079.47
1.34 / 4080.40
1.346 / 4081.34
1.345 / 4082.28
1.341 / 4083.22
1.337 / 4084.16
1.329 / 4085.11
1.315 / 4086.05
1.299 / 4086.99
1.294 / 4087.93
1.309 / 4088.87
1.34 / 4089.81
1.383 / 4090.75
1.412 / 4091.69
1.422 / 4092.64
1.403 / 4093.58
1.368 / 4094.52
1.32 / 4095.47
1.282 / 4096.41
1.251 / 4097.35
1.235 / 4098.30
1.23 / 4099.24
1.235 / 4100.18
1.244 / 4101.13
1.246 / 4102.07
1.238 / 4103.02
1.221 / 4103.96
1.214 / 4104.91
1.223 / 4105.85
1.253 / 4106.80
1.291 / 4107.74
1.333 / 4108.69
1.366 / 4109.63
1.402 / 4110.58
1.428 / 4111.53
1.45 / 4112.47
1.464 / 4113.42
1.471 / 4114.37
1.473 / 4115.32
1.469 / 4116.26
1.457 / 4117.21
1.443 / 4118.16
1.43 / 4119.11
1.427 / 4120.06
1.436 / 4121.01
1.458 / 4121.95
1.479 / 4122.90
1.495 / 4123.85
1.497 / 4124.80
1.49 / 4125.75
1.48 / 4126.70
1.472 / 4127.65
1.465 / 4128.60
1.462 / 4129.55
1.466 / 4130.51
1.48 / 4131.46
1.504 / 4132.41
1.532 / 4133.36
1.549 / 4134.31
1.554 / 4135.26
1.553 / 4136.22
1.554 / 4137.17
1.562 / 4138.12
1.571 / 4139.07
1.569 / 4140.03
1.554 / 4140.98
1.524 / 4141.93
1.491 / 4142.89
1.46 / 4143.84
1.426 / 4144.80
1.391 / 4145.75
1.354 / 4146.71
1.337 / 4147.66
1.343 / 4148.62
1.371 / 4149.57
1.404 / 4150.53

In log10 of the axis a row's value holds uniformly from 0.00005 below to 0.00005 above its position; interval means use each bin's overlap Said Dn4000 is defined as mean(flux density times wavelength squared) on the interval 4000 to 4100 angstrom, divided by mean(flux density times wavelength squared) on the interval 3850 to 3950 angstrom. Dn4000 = 1.27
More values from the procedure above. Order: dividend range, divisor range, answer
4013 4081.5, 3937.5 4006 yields 1.23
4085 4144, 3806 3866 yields 1.44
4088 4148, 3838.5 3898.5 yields 1.34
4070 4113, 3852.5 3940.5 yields 1.22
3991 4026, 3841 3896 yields 1.27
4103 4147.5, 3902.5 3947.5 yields 1.39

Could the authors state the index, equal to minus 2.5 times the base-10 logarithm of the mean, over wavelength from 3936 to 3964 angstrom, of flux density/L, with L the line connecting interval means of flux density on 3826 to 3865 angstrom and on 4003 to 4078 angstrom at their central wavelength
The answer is 0.08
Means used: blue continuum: 1.09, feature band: 1.18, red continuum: 1.43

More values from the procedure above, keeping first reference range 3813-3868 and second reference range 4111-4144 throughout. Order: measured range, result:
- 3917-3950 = 0.14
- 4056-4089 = 0.04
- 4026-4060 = -0.04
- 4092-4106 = 0.14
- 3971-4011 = 0.03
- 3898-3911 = -0.03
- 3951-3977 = 0.18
